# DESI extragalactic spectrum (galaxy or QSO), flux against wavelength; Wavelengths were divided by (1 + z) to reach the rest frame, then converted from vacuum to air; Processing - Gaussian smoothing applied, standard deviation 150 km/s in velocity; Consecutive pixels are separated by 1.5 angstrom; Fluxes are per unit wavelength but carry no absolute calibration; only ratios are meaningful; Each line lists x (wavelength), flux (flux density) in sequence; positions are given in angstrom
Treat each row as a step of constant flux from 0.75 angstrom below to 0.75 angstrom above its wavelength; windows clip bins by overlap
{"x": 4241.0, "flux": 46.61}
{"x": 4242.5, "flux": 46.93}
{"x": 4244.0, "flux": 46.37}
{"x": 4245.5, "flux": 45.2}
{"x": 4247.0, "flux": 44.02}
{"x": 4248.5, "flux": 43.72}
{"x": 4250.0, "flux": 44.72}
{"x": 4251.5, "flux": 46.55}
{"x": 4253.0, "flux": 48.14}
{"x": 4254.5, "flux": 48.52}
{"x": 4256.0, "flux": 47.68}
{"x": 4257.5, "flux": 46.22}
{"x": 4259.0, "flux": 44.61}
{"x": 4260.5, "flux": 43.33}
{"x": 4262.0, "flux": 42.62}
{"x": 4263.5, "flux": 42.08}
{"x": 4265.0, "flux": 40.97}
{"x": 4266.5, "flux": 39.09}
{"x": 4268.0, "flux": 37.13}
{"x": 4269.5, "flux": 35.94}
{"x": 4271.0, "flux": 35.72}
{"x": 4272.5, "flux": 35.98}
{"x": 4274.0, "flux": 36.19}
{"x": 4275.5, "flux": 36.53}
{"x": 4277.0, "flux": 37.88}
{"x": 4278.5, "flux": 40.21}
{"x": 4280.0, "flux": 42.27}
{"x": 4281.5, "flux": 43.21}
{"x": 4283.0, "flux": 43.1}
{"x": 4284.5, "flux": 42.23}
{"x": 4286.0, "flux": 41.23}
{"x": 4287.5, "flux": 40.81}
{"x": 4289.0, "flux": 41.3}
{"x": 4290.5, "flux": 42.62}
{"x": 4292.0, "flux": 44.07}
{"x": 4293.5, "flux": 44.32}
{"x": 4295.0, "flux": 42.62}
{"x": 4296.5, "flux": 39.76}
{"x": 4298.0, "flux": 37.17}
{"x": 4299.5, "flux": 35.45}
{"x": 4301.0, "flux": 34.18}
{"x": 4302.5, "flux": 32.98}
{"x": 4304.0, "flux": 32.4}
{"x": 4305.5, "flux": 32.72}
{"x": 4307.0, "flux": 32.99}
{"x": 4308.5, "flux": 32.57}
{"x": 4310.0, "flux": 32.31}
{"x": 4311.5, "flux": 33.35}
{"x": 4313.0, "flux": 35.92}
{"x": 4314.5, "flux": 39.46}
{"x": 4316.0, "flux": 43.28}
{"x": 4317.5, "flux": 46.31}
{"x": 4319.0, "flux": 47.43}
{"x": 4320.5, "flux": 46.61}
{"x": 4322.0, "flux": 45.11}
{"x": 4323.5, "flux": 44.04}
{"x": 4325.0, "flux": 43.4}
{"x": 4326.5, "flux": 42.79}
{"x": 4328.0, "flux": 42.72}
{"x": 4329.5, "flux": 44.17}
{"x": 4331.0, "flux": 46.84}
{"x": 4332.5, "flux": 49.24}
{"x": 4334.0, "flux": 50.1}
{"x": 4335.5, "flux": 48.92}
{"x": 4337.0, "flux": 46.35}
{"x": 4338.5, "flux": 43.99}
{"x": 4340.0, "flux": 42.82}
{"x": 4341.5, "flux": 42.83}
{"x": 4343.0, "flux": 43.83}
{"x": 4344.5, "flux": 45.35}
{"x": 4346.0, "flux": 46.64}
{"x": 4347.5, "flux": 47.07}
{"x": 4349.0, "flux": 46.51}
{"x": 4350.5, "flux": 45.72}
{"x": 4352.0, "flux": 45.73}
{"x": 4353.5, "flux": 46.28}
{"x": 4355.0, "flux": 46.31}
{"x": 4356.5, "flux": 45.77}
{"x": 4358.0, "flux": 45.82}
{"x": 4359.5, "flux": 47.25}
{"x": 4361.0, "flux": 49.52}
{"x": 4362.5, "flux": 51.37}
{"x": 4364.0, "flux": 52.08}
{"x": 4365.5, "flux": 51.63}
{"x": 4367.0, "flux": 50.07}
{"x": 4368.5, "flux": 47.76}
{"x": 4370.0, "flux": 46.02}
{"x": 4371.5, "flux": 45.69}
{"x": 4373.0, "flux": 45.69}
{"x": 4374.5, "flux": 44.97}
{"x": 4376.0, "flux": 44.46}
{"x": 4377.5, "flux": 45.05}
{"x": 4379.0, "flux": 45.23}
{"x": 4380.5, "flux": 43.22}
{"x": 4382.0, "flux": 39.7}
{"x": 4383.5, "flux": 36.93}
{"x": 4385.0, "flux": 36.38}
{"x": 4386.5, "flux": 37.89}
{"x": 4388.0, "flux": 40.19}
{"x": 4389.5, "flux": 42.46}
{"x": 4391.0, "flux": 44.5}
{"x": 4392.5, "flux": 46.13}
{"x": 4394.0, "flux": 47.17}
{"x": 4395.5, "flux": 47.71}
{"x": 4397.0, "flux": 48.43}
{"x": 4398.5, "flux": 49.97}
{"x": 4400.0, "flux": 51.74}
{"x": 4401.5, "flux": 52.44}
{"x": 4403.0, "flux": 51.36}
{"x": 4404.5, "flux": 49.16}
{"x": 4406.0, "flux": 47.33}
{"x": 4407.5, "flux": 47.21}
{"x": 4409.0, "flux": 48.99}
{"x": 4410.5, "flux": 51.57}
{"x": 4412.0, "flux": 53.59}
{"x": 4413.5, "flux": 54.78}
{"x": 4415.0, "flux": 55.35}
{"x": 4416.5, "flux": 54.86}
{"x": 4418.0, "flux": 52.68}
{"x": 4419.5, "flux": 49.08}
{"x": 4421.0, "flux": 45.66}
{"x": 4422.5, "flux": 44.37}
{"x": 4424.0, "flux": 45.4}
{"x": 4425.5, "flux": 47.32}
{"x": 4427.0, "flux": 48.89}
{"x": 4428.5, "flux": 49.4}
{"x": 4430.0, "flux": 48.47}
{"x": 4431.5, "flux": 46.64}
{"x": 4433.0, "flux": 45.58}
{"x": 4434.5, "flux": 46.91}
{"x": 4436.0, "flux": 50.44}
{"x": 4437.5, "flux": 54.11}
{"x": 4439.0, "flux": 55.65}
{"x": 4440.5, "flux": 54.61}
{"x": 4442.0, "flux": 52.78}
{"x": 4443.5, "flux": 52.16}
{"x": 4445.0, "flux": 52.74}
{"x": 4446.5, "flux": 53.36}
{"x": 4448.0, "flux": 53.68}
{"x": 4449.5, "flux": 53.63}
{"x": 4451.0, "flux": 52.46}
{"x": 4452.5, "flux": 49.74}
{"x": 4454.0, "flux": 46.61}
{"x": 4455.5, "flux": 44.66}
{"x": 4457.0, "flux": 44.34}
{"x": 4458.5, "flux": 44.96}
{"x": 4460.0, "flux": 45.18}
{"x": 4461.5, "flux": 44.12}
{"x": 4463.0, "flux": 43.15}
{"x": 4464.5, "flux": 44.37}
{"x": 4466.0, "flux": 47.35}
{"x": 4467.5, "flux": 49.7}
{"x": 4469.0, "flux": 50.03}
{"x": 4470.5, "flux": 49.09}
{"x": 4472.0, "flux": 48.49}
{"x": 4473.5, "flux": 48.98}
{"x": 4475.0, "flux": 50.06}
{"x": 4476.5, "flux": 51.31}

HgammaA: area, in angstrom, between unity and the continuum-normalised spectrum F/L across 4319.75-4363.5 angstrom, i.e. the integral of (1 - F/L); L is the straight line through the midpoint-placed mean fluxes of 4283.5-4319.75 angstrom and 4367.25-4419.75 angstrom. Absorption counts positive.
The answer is -3.8 angstrom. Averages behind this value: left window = 38.7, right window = 47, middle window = 46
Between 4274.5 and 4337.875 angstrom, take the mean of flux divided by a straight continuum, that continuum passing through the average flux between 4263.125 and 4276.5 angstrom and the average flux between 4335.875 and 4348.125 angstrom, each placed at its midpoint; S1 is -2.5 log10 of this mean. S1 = 0.01 mag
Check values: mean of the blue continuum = 37.6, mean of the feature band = 41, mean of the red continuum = 45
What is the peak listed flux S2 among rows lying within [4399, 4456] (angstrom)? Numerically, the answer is 55.65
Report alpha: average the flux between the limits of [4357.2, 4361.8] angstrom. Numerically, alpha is 47.6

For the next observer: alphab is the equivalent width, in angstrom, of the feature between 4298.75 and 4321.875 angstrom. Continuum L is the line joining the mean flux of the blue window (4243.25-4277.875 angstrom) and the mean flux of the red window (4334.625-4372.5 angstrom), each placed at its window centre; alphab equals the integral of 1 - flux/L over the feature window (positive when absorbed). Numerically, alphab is 3.8 angstrom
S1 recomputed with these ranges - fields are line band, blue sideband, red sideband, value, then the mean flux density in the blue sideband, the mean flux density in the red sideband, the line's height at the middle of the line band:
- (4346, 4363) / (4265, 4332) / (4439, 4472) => -0.093 mag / 39.7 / 49.1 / 43.1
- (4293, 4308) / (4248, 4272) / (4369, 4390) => 0.178 mag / 42.9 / 42.5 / 42.7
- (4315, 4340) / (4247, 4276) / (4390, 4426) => -0.005 mag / 42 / 49.4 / 45.3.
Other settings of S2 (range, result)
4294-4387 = 52.08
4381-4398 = 48.43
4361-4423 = 55.35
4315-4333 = 49.24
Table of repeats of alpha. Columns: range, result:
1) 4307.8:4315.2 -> 34.7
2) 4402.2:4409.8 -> 48.9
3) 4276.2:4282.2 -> 40.8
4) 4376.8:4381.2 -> 44.5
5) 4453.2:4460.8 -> 45.2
